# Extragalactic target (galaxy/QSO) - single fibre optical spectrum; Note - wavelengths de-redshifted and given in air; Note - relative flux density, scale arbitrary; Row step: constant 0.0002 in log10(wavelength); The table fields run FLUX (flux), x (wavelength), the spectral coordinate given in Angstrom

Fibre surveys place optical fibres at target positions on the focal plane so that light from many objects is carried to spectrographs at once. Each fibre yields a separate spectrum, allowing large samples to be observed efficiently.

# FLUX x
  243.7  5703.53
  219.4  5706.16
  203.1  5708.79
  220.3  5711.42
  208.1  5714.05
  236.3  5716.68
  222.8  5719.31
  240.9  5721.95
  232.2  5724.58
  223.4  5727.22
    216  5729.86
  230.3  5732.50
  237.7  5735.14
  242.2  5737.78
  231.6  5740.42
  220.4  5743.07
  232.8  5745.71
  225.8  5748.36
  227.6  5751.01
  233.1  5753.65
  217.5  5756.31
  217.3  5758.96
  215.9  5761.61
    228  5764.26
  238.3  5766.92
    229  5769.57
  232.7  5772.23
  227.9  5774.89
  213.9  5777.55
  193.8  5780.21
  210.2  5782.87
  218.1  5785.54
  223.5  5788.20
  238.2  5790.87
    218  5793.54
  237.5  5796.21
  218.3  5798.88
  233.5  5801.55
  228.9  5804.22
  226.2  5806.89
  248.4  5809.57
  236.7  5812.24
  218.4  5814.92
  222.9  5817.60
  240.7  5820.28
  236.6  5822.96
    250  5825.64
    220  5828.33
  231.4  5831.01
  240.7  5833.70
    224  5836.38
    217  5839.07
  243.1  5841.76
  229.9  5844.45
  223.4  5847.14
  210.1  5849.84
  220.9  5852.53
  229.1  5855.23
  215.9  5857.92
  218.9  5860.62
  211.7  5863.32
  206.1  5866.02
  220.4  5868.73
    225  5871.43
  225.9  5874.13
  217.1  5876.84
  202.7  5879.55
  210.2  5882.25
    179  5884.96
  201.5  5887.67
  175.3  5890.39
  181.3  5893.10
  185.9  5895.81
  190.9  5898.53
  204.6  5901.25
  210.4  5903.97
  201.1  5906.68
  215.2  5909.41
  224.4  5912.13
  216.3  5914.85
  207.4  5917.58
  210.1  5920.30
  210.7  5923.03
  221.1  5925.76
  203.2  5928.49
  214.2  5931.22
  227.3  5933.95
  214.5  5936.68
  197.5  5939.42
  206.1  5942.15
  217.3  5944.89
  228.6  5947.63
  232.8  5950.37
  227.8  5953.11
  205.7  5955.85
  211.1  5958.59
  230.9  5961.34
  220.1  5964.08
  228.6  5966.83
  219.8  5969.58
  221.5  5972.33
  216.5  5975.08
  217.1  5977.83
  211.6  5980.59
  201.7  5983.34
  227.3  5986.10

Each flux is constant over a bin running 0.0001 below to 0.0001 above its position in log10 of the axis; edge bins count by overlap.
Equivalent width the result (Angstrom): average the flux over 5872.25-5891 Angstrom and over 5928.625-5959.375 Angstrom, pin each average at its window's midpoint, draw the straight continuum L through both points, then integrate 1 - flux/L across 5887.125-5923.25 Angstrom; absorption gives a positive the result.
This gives 1.04 Angstrom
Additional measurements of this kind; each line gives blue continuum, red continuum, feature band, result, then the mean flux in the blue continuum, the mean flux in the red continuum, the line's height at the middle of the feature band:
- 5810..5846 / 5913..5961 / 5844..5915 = 4.8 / 232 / 215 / 224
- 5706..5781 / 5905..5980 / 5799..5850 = -2.1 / 225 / 216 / 222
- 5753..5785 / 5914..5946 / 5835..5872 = -0.8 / 221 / 212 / 216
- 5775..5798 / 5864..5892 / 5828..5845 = -1.4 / 220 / 206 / 212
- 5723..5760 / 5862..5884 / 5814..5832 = -1.0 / 228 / 214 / 219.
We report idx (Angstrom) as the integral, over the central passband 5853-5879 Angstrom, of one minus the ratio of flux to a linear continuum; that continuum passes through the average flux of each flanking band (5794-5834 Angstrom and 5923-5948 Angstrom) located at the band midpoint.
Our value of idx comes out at 0.7 Angstrom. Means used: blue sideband 232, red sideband 214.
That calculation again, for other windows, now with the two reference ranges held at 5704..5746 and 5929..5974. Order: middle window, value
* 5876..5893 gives 1.9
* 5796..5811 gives -0.5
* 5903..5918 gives 0.5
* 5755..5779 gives 0.1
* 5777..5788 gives 0.7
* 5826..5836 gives -0.4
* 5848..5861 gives 0.2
